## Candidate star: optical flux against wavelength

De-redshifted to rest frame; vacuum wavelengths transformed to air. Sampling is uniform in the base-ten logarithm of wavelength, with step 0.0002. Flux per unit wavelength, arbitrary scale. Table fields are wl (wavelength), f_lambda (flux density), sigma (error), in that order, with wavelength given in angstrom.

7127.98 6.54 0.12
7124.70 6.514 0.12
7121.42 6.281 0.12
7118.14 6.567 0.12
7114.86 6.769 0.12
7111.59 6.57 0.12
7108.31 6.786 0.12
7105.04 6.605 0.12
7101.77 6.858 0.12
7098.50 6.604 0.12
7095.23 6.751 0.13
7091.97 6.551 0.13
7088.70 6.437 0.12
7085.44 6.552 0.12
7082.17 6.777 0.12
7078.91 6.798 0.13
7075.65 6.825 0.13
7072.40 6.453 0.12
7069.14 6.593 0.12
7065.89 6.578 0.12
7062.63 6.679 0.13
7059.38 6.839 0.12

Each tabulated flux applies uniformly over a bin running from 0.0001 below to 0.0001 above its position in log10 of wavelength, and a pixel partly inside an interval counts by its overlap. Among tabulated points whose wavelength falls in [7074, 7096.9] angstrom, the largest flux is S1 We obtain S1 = 6.825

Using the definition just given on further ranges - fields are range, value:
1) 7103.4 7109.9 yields 6.786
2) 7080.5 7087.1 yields 6.777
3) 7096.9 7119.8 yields 6.858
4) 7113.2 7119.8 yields 6.769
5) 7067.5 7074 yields 6.593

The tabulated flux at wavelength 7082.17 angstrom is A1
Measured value 6.777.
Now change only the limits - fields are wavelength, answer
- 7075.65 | 6.825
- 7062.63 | 6.679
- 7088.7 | 6.437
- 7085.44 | 6.552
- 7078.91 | 6.798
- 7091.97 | 6.551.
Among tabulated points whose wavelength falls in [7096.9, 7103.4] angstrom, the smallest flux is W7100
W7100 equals 6.604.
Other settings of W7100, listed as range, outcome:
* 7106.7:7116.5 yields 6.57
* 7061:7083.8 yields 6.453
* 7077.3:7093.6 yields 6.437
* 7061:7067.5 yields 6.578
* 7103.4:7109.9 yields 6.605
